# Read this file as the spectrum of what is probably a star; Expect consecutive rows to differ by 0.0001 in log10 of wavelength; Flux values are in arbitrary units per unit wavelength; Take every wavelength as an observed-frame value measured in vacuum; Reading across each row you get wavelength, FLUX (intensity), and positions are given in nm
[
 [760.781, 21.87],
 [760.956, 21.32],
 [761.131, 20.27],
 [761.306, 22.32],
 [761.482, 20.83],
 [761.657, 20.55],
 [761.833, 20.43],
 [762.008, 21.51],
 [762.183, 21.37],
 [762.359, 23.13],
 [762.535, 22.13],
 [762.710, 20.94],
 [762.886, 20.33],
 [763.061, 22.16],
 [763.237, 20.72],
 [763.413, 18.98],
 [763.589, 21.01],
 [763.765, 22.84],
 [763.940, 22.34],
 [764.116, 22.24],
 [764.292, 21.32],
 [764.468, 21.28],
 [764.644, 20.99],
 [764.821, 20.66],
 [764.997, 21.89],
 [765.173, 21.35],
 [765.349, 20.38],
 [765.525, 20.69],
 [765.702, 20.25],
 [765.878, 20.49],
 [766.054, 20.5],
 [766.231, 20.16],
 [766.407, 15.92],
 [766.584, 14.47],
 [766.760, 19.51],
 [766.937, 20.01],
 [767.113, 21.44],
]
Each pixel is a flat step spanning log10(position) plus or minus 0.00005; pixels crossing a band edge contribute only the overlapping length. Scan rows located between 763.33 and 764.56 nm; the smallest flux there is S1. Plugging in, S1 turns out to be 18.98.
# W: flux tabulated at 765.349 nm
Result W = 20.38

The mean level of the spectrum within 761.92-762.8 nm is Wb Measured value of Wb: 21.8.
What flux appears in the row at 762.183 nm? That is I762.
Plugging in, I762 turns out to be 21.37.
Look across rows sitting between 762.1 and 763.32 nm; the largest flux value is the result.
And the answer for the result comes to 23.13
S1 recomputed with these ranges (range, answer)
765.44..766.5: 15.92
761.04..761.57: 20.27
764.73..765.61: 20.38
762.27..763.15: 20.33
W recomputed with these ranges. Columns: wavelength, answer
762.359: 23.13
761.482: 20.83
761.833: 20.43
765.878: 20.49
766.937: 20.01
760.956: 21.32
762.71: 20.94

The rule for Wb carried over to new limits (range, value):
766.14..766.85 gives 17.5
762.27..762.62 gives 22.6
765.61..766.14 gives 20.4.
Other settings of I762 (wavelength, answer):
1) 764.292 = 21.32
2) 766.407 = 15.92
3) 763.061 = 22.16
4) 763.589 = 21.01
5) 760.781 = 21.87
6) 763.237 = 20.72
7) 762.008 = 21.51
